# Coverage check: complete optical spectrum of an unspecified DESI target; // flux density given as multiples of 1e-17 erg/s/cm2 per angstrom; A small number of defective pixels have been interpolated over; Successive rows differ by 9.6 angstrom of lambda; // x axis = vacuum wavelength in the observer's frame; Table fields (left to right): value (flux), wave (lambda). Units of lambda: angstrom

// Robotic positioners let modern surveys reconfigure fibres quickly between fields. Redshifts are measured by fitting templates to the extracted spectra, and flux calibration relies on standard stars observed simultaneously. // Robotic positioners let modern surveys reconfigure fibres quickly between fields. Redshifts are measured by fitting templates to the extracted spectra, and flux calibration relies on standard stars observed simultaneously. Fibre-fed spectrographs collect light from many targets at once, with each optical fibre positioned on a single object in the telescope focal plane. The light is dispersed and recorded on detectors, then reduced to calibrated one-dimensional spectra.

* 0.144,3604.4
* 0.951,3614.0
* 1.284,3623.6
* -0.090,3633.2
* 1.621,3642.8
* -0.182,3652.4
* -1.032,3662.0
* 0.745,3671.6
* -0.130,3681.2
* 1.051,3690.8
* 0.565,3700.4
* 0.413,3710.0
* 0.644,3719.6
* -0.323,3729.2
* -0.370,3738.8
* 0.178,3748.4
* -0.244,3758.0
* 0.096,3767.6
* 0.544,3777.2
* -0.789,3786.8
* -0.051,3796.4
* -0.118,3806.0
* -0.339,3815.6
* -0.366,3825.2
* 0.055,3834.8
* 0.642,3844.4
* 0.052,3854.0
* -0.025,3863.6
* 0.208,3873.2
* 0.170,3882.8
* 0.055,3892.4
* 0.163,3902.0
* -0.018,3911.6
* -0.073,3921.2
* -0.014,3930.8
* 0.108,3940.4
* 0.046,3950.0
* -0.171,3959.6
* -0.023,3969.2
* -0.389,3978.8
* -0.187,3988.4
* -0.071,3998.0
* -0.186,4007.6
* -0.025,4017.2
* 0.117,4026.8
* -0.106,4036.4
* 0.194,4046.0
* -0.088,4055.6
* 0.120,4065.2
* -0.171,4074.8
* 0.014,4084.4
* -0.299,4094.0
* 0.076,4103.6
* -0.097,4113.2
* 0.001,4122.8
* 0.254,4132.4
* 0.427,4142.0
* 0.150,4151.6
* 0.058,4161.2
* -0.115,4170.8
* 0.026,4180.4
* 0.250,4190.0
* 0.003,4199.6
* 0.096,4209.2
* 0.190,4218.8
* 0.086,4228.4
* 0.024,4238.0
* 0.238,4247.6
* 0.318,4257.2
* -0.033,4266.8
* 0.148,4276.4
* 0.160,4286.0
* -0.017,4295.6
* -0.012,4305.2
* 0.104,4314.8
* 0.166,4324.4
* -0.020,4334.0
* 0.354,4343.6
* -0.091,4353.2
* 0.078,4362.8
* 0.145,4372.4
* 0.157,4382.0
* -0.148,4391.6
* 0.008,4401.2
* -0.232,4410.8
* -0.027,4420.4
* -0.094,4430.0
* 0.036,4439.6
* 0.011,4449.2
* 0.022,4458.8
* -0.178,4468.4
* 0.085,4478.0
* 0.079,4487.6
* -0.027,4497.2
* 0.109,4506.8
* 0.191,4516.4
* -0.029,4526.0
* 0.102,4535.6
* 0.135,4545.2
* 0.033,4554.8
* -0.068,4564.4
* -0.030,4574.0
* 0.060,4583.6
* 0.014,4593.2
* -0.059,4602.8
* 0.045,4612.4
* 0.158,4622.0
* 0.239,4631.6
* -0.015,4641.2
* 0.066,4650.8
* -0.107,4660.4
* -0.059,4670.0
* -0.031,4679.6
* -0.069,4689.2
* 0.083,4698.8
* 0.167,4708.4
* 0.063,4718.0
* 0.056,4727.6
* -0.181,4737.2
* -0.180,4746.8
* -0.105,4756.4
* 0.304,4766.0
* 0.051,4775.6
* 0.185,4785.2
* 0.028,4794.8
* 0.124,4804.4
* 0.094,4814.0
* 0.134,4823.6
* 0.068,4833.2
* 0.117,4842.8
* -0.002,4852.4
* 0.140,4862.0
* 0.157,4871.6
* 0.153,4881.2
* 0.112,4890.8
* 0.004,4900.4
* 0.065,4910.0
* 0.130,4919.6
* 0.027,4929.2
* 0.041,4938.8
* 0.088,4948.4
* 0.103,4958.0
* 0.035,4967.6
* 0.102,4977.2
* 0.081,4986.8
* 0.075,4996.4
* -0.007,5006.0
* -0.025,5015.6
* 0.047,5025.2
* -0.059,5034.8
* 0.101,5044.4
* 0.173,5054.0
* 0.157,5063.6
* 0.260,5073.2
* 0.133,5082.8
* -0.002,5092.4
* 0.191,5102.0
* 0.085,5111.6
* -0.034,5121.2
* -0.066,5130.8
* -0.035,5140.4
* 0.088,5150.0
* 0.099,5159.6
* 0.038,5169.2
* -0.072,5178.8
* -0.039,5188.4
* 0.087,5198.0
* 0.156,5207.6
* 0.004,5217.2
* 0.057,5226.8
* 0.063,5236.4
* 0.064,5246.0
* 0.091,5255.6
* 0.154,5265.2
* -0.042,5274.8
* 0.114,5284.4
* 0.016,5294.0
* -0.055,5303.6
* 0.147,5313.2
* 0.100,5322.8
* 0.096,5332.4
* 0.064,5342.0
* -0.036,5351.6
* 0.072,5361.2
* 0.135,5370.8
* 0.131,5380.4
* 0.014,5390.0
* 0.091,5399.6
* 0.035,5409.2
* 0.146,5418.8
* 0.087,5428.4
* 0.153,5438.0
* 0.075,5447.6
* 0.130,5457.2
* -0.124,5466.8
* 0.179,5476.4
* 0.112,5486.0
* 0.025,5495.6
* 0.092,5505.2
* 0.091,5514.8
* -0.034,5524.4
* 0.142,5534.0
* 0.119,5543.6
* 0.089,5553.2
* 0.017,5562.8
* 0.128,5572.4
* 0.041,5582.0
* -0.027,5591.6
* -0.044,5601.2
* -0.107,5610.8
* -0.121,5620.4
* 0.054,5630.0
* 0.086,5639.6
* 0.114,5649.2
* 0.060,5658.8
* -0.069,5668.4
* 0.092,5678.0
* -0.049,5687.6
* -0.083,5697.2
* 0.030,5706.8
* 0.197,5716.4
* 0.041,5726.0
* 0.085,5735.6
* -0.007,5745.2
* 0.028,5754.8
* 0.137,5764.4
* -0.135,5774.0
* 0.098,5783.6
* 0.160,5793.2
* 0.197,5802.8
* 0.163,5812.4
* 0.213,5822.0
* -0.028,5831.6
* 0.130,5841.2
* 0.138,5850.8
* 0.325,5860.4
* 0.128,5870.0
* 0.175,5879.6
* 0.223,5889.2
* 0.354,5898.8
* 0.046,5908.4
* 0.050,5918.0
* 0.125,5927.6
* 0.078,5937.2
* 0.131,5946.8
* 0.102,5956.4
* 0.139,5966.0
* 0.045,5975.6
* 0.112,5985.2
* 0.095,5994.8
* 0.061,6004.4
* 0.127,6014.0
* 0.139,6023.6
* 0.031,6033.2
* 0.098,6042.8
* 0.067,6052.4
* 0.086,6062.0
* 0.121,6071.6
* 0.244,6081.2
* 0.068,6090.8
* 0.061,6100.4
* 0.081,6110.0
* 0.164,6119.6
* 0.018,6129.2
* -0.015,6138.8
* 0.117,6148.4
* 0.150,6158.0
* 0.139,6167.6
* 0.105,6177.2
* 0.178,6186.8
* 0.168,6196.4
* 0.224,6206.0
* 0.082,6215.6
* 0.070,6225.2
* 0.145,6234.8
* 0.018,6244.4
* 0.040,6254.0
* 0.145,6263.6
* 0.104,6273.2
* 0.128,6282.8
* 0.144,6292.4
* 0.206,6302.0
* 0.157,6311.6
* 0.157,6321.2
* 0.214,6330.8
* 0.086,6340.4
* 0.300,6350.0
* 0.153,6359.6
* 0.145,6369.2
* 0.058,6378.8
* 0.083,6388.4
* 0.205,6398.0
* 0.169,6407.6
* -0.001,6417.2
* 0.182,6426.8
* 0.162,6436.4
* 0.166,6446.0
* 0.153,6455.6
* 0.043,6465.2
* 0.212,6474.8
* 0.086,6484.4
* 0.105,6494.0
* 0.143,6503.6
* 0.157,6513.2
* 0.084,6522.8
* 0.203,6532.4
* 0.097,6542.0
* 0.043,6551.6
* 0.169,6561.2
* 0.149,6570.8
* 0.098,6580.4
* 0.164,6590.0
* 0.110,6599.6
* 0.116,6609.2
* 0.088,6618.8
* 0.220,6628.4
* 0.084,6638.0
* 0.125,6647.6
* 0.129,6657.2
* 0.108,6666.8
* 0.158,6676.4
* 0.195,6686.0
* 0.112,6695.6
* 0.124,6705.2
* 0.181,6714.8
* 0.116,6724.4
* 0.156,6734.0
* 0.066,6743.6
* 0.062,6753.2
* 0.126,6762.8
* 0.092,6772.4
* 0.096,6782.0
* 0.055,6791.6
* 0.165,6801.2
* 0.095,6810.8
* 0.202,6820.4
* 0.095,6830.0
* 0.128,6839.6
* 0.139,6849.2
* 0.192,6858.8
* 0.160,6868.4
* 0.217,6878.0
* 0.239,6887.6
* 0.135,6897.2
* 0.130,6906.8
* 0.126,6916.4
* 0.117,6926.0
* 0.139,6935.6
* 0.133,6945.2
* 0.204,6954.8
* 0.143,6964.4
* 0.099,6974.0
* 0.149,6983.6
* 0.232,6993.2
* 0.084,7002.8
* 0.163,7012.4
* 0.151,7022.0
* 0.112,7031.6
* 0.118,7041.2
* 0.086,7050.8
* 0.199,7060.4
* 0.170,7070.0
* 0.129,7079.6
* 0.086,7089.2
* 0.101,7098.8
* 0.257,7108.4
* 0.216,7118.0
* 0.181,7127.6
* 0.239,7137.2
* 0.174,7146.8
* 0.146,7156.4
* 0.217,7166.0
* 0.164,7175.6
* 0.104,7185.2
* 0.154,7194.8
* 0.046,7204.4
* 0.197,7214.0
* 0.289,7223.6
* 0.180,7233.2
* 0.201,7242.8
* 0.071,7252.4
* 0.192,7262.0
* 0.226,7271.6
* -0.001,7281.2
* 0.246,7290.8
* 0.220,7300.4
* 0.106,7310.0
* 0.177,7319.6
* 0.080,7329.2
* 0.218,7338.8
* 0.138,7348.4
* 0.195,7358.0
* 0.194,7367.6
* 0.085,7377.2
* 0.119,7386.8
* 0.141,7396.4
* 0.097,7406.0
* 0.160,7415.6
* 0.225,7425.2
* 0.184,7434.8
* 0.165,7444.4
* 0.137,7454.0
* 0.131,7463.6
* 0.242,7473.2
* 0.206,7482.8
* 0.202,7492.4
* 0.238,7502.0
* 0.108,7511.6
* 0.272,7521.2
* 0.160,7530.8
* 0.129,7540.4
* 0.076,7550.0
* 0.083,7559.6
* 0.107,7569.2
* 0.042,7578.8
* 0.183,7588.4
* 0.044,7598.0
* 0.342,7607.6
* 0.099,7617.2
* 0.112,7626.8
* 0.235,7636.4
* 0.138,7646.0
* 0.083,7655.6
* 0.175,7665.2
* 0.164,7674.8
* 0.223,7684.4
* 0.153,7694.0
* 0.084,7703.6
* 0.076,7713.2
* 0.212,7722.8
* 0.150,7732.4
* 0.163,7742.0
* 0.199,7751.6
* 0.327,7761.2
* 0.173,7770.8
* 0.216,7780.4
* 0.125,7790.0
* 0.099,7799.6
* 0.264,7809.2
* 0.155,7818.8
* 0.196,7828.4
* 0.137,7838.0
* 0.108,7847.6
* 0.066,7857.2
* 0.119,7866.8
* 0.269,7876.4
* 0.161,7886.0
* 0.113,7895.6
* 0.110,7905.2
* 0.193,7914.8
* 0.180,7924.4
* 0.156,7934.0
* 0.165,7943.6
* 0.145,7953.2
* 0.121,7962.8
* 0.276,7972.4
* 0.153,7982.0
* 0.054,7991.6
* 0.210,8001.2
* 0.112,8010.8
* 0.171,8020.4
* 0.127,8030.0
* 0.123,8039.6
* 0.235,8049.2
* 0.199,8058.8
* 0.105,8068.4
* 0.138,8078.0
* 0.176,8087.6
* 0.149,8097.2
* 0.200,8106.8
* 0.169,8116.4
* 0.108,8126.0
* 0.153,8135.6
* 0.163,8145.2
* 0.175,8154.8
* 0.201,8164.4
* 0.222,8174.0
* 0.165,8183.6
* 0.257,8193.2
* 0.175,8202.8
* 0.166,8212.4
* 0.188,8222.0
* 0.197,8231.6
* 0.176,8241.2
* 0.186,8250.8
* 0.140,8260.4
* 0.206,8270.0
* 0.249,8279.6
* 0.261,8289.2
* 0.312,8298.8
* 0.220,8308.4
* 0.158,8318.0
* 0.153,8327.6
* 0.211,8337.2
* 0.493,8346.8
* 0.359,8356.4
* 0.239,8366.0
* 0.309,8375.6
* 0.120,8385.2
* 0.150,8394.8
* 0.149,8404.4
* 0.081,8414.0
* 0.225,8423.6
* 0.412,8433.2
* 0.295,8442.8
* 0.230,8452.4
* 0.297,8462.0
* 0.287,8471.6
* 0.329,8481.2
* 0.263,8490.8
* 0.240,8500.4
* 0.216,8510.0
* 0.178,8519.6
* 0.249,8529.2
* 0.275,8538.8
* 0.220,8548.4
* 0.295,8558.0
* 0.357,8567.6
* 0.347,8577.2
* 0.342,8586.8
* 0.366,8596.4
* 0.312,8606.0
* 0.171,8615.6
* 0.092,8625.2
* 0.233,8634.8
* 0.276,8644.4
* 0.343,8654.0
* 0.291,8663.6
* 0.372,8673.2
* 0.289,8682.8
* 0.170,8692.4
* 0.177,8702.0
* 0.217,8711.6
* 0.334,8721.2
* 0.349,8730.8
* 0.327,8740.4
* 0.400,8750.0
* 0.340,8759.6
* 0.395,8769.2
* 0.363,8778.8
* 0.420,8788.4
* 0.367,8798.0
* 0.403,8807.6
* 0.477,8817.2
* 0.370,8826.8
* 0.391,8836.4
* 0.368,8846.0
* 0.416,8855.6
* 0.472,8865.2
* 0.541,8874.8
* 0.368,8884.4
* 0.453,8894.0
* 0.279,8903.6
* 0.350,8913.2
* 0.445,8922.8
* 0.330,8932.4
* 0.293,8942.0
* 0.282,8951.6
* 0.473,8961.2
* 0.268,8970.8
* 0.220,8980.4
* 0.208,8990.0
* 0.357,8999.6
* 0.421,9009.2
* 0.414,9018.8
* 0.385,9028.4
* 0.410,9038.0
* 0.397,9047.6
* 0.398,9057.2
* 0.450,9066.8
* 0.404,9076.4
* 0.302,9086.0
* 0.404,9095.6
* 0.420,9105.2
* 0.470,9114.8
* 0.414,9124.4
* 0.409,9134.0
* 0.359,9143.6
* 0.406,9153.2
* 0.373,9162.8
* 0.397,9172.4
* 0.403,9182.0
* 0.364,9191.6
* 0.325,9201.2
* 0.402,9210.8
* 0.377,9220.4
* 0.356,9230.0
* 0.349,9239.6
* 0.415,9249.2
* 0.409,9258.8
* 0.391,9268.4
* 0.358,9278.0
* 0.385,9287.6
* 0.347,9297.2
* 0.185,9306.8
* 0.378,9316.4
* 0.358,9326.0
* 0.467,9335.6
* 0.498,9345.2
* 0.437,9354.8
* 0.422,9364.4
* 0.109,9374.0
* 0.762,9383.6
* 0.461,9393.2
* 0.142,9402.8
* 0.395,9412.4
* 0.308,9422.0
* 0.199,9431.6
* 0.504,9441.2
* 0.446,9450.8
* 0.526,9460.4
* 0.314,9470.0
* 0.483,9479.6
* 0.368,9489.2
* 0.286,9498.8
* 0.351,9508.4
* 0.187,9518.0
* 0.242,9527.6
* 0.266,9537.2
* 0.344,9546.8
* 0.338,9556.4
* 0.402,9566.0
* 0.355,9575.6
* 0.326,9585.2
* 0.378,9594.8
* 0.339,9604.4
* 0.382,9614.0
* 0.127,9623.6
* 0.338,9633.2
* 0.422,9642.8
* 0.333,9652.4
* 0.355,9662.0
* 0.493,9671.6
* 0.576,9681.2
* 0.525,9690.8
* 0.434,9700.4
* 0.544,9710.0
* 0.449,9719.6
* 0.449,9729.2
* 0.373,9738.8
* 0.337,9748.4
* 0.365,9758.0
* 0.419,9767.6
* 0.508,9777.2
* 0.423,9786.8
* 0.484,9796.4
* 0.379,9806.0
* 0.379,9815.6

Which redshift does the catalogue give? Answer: 1.191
